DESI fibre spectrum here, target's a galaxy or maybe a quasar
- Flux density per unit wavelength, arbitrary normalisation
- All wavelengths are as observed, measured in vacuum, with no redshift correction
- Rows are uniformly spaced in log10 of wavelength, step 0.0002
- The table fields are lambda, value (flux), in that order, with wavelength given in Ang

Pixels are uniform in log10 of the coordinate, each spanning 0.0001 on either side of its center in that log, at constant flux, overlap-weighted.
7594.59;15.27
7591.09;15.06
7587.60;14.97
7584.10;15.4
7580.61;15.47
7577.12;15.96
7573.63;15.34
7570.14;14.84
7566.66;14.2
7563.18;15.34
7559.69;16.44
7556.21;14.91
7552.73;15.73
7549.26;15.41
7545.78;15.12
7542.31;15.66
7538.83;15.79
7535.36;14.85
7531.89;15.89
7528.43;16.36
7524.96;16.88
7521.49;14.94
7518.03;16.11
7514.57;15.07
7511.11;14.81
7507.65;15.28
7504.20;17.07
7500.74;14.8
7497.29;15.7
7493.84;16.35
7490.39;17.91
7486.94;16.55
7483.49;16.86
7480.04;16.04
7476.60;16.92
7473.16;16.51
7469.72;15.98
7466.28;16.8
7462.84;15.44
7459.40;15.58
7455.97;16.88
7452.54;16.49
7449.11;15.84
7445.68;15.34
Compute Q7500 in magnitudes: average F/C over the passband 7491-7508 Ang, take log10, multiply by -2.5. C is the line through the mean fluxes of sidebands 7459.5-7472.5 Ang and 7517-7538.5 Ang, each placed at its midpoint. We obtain -0.01 mag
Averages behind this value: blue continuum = 16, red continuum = 15.8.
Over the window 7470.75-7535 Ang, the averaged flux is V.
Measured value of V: 16.1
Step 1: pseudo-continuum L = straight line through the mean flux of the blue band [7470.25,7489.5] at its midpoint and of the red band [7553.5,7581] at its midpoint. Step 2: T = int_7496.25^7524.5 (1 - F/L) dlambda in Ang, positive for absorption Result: 1.1 Ang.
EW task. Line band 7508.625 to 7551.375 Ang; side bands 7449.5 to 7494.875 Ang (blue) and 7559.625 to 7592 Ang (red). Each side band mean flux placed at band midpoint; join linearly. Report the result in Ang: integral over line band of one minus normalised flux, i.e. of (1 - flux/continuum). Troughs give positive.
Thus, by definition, 0.6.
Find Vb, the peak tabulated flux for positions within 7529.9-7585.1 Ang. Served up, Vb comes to 16.44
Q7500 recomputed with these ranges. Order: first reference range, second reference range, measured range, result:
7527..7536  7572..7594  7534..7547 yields 0.02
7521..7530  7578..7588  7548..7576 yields 0.03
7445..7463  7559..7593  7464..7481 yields -0.04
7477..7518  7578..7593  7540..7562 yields 0.00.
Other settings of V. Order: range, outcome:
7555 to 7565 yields 15.6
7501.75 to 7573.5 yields 15.5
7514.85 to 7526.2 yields 15.8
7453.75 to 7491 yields 16.5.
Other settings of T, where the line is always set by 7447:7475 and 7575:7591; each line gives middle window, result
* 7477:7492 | -0.8 Ang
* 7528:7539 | 0.1 Ang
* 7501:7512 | 0.2 Ang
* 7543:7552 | 0.2 Ang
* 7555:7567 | 0.1 Ang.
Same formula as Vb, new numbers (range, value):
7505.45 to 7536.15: 16.88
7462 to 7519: 17.91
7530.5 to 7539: 15.89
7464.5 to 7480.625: 16.92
